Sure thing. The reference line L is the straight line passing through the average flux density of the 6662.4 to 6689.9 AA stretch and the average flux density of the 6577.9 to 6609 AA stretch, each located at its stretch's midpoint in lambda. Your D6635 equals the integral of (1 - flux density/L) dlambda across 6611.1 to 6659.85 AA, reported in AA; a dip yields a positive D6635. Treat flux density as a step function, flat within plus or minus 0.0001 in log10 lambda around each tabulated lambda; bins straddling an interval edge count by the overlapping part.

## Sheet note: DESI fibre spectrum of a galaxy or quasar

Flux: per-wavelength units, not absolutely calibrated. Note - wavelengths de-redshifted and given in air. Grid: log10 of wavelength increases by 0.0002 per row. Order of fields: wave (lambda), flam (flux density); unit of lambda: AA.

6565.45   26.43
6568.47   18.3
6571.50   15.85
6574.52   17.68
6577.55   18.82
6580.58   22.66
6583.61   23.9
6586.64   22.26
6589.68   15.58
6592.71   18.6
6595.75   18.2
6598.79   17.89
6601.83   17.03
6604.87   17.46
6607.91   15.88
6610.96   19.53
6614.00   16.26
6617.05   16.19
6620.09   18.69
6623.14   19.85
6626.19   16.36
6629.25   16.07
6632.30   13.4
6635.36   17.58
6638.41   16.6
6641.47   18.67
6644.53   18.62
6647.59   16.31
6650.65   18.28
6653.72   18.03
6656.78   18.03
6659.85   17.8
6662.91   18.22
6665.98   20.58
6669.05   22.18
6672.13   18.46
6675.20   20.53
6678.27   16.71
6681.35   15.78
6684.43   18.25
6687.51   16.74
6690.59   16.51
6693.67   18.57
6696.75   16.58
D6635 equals 3.7 AA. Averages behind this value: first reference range 19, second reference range 18.5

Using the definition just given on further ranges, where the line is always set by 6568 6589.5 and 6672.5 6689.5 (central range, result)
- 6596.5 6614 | 1.6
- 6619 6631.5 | 0.9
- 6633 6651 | 1.0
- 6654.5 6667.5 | -0.4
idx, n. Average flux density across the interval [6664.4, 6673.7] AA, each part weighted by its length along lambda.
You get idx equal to 20.4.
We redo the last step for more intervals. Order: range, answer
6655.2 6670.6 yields 19.4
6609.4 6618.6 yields 17.3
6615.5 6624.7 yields 18.2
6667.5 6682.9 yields 18.7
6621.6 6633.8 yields 16.4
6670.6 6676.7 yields 19.5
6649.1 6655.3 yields 18.1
